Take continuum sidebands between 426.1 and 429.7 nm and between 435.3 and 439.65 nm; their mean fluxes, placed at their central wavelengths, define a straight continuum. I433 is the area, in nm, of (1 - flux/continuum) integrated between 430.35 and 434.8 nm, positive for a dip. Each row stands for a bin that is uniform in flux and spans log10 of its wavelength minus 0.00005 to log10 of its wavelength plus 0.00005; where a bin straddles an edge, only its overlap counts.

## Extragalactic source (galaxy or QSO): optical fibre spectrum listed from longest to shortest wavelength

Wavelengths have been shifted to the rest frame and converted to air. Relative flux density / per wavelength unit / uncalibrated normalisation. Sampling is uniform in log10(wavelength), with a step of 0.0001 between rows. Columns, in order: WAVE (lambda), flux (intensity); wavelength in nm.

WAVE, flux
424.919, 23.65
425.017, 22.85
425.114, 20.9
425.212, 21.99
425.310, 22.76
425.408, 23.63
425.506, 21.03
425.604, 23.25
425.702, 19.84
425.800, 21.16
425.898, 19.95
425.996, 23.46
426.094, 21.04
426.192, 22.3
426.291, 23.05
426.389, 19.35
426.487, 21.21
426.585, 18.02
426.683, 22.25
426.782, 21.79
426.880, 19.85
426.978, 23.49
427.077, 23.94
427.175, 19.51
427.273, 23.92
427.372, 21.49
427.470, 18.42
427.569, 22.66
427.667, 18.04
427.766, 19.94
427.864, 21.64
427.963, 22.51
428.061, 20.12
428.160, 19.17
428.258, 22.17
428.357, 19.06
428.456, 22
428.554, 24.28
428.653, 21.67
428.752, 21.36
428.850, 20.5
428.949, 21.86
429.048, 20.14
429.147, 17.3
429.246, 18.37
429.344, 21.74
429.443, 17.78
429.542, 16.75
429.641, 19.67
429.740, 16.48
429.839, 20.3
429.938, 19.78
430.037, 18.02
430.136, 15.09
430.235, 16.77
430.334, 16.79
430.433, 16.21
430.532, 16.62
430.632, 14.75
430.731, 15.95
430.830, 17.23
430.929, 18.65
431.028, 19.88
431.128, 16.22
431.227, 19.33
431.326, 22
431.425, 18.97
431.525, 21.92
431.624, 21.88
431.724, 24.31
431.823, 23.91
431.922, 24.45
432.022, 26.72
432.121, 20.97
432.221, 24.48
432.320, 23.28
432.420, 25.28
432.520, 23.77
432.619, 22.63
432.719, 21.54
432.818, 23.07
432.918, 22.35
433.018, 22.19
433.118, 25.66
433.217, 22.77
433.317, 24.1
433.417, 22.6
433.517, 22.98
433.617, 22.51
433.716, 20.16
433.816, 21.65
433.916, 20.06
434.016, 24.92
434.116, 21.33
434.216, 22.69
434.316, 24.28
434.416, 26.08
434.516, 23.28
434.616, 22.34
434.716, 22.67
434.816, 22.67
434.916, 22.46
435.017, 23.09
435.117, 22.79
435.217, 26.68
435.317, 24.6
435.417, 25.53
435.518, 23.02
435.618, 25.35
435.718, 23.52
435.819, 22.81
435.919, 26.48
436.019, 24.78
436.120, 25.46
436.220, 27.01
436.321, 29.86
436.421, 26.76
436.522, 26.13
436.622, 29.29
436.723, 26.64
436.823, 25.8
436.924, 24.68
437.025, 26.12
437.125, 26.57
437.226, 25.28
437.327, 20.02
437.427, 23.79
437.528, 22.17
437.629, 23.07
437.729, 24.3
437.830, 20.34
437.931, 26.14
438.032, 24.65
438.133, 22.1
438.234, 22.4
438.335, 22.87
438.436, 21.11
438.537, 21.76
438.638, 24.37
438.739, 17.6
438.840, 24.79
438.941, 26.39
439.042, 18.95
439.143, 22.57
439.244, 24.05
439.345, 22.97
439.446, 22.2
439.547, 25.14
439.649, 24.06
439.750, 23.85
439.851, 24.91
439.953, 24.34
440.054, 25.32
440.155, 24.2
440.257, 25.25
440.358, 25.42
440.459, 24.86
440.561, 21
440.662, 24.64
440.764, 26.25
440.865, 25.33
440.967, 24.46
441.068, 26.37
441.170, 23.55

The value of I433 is 0.14 nm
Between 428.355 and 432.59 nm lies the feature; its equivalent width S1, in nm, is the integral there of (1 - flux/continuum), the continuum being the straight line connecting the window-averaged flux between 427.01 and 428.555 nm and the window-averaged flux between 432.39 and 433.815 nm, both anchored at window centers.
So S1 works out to 0.37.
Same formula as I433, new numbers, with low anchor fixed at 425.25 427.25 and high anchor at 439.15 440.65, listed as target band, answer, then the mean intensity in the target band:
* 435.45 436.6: -0.11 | 25.6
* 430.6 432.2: 0.14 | 20.6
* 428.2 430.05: 0.18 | 20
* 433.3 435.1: 0.02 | 22.7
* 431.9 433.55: -0.05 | 23.4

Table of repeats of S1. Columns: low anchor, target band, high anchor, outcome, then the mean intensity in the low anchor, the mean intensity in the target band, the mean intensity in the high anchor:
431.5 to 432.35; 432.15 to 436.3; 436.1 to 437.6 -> 0.17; 23.6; 23.6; 25.7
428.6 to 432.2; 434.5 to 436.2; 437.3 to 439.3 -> -0.20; 19.5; 24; 22.7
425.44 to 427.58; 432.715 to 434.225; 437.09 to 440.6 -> 0.00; 21.4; 22.6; 23.4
